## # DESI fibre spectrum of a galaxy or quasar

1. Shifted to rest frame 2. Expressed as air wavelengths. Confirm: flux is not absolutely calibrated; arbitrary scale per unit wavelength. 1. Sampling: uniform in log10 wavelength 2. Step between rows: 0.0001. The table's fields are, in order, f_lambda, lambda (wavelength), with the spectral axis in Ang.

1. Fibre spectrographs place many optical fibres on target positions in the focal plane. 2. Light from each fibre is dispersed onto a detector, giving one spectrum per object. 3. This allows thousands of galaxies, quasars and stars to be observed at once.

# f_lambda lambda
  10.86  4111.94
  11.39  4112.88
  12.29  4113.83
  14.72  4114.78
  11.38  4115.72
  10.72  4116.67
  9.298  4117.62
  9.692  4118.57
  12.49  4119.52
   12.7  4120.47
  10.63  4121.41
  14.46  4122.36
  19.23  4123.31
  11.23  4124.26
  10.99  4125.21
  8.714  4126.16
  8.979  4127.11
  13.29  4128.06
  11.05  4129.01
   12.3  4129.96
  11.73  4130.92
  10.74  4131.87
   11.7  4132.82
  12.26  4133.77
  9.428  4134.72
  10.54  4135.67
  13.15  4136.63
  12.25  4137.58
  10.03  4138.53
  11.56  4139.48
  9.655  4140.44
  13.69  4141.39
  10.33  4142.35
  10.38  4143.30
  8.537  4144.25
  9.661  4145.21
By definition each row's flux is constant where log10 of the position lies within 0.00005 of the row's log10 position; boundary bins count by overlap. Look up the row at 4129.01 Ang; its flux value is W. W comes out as 11.05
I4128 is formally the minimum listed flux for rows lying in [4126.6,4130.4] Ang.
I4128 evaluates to 8.979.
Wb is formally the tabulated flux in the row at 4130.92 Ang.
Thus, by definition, 11.73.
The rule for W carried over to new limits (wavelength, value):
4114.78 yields 14.72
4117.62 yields 9.298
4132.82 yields 11.7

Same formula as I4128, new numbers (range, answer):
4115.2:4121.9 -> 9.298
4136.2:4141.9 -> 9.655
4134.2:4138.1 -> 9.428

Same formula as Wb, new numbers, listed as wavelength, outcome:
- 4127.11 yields 8.979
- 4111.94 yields 10.86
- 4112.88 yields 11.39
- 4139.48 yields 11.56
